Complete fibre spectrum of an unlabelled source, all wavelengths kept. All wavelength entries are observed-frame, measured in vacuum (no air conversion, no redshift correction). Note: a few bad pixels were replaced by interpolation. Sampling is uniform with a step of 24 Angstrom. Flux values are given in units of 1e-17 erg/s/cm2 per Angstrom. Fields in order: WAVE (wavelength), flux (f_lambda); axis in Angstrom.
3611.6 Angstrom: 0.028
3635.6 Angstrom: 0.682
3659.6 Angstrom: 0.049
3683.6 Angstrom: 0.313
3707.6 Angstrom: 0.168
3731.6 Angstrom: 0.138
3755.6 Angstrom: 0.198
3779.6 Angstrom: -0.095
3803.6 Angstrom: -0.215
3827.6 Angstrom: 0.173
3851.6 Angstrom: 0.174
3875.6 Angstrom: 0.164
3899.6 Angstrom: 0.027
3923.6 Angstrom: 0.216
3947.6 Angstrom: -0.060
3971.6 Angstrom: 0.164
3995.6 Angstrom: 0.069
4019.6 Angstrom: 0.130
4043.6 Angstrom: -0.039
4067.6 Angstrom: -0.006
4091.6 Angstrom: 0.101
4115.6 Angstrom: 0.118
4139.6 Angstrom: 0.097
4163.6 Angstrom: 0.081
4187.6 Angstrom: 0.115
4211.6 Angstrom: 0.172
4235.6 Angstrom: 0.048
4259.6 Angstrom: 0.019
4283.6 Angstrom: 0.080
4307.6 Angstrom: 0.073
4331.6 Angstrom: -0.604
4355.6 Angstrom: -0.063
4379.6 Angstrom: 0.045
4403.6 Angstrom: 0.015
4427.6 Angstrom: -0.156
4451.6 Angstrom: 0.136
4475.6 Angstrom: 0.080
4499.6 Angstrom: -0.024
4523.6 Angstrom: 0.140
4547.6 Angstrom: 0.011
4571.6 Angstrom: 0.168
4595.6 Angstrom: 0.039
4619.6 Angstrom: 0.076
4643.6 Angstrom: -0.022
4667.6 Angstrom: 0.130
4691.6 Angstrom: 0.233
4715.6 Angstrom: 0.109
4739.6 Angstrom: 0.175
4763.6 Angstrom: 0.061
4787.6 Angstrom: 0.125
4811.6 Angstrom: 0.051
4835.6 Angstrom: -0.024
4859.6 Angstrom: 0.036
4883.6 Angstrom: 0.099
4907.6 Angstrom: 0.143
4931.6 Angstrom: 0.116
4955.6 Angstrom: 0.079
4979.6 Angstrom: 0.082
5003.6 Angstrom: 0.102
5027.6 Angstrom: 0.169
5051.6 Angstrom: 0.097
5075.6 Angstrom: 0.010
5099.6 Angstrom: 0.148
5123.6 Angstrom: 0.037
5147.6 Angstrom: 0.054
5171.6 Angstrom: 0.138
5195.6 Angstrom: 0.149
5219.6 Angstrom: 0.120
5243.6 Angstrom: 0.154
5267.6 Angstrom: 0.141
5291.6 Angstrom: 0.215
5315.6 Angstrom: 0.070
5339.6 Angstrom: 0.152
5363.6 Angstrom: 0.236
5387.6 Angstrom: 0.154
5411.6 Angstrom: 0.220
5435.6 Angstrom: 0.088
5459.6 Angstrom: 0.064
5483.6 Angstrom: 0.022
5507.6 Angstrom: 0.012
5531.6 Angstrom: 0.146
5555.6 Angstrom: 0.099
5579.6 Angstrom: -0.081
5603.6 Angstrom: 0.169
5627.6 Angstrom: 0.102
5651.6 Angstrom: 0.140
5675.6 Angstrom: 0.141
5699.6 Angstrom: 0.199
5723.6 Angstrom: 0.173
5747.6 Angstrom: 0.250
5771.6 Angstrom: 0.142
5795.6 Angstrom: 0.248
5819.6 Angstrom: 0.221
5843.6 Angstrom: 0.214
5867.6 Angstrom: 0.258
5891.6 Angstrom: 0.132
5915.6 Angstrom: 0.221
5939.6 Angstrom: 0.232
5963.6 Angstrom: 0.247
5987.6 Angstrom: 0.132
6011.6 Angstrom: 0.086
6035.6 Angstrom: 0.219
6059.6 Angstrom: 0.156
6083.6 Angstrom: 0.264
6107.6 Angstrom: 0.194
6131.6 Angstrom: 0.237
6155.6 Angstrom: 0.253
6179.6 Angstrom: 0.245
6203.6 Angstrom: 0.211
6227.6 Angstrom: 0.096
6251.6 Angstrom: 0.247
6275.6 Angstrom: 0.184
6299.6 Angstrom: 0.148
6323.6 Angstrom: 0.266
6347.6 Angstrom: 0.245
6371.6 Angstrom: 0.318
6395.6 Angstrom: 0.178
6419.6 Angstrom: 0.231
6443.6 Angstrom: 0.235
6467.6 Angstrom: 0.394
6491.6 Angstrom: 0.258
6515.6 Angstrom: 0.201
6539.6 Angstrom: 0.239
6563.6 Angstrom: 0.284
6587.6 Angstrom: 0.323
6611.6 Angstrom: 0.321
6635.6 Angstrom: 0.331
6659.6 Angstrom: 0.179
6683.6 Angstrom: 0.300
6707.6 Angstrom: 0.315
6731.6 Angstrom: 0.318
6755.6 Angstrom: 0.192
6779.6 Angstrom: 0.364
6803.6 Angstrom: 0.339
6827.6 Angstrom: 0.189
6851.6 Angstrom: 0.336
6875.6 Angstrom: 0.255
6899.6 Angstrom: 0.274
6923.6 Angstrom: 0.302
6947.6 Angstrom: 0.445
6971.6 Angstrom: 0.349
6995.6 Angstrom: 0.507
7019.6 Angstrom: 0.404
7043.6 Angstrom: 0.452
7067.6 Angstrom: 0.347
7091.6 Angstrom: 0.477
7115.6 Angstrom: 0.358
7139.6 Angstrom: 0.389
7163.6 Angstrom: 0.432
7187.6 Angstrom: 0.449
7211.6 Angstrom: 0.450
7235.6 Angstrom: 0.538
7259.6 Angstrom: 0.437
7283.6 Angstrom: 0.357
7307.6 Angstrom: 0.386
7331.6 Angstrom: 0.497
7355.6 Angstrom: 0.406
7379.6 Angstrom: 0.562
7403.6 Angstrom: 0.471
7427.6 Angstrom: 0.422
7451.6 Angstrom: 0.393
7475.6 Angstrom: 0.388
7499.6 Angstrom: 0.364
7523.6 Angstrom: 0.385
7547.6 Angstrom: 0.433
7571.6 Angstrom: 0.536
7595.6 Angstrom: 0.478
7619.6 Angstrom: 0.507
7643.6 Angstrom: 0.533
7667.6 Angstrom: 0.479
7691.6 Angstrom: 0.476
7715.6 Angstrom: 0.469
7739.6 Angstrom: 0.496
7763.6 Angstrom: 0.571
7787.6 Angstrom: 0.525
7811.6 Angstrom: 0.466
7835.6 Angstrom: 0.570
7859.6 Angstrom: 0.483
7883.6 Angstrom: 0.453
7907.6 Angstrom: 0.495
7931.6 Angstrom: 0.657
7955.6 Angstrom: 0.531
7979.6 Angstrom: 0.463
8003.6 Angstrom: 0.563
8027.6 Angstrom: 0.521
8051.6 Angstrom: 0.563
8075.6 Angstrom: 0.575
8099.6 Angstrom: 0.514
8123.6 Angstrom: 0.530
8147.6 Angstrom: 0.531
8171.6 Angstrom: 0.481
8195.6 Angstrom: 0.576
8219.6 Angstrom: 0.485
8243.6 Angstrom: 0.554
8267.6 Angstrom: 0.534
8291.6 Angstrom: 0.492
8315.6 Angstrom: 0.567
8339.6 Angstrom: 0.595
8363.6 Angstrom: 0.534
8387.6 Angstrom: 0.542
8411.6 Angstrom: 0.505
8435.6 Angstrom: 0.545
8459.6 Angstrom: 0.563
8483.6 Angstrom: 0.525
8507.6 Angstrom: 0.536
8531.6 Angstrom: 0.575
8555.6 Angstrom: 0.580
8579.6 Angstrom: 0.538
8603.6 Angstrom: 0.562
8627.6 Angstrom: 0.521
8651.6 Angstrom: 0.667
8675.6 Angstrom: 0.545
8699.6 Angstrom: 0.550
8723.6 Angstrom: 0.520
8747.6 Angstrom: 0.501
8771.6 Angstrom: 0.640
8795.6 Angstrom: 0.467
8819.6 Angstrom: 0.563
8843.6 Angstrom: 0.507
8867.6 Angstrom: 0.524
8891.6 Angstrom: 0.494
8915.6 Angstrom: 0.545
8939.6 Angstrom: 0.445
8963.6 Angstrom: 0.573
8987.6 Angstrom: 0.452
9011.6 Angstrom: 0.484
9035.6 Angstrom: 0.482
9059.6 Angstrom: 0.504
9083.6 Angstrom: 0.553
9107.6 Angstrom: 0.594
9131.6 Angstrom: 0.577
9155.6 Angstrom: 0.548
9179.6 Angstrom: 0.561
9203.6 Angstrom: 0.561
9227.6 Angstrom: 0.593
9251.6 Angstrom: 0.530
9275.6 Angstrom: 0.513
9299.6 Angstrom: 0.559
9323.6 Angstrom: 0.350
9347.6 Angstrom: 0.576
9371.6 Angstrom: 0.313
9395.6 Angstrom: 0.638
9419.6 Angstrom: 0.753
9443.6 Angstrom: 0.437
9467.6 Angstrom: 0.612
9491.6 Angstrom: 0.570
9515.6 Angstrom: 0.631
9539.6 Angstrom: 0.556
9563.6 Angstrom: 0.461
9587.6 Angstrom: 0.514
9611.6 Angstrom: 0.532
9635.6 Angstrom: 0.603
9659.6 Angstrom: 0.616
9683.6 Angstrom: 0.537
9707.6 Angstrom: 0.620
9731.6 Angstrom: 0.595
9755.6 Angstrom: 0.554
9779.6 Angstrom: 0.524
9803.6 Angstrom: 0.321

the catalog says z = 0.74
